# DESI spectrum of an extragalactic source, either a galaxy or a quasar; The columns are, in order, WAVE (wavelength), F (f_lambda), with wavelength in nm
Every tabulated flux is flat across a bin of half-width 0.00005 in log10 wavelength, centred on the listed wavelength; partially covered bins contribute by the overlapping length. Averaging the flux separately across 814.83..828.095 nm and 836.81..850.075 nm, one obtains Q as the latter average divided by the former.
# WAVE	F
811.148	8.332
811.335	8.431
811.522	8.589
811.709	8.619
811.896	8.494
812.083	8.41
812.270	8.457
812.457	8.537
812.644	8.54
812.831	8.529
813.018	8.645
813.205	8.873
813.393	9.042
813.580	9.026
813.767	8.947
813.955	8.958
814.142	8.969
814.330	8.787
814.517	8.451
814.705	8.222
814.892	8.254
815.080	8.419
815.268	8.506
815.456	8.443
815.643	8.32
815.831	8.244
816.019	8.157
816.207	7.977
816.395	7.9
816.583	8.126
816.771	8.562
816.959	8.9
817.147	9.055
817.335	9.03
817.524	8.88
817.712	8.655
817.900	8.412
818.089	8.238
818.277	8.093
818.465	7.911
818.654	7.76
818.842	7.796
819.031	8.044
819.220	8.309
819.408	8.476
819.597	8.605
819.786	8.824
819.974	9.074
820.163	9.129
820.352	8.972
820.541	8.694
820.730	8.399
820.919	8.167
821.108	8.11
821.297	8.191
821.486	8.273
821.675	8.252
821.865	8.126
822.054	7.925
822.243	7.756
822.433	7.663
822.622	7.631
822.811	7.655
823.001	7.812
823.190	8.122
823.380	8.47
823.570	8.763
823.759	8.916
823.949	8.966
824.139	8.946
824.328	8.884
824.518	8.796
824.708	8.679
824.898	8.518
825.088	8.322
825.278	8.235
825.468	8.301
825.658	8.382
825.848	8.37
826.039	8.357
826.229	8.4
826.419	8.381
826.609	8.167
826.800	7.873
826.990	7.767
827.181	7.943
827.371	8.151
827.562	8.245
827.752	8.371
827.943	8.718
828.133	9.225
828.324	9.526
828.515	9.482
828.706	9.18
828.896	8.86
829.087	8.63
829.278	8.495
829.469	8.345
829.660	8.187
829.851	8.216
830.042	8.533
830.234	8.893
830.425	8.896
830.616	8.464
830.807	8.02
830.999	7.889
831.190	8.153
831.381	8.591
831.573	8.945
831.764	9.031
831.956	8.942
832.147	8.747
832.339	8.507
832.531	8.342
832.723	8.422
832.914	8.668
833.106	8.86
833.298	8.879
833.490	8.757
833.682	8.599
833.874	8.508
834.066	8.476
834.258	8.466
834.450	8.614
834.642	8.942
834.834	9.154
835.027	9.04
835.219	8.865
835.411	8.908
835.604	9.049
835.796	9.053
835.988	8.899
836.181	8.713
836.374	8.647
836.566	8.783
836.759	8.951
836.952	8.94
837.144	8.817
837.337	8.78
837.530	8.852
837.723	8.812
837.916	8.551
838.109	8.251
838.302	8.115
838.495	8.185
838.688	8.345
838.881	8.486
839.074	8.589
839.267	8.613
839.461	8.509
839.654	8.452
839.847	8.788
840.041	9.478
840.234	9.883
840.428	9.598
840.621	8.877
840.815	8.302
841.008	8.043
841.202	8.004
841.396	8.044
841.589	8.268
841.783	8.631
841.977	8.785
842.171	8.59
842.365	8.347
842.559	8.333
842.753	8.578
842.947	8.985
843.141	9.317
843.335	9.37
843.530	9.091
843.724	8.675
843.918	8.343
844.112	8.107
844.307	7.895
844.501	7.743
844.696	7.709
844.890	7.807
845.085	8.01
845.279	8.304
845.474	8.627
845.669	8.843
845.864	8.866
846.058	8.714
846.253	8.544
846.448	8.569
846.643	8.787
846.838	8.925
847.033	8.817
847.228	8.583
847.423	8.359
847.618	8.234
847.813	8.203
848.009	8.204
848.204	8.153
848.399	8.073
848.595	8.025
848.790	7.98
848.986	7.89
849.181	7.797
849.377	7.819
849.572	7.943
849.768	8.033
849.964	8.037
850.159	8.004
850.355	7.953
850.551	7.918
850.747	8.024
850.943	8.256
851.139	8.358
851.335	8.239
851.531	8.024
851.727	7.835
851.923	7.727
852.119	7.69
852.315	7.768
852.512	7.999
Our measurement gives 1.0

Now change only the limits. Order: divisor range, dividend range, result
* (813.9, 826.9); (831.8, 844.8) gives 1.03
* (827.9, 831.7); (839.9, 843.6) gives 1.01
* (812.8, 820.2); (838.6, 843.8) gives 1.02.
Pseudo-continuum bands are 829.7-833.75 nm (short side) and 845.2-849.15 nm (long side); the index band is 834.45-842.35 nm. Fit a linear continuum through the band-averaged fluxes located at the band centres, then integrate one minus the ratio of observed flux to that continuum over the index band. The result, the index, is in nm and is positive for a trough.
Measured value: -0.182 nm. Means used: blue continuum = 8.58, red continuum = 8.42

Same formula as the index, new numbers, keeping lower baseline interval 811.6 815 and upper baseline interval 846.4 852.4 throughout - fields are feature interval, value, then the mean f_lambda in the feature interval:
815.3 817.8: 0.04 nm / 8.48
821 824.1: 0.12 nm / 8.18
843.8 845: 0.04 nm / 7.95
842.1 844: -0.13 nm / 8.77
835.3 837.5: -0.14 nm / 8.87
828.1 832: -0.12 nm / 8.68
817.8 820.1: 0.07 nm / 8.31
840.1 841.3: -0.08 nm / 8.81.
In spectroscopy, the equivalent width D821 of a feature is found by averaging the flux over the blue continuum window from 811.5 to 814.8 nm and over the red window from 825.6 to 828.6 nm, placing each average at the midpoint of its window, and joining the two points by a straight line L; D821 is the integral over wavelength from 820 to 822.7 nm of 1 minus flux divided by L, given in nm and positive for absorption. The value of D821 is 0.09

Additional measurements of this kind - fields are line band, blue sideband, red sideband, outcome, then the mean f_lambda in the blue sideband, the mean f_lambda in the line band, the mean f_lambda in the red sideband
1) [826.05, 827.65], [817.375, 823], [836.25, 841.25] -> 0.06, 8.28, 8.13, 8.69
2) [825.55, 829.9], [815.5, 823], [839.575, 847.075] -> -0.04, 8.31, 8.49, 8.59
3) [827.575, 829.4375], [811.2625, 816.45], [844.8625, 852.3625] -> -0.11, 8.53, 8.9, 8.21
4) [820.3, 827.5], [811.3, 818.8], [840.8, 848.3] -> 0.17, 8.5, 8.29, 8.46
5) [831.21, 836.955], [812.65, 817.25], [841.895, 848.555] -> -0.17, 8.56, 8.77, 8.48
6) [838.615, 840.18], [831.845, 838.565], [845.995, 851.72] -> -0.02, 8.72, 8.7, 8.21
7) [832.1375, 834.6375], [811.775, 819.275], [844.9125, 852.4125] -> -0.08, 8.47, 8.61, 8.21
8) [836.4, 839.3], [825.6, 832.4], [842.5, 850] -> -0.06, 8.53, 8.61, 8.37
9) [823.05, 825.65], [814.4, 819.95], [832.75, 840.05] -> -0.03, 8.38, 8.59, 8.71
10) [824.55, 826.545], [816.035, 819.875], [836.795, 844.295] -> 0.01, 8.37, 8.4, 8.64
